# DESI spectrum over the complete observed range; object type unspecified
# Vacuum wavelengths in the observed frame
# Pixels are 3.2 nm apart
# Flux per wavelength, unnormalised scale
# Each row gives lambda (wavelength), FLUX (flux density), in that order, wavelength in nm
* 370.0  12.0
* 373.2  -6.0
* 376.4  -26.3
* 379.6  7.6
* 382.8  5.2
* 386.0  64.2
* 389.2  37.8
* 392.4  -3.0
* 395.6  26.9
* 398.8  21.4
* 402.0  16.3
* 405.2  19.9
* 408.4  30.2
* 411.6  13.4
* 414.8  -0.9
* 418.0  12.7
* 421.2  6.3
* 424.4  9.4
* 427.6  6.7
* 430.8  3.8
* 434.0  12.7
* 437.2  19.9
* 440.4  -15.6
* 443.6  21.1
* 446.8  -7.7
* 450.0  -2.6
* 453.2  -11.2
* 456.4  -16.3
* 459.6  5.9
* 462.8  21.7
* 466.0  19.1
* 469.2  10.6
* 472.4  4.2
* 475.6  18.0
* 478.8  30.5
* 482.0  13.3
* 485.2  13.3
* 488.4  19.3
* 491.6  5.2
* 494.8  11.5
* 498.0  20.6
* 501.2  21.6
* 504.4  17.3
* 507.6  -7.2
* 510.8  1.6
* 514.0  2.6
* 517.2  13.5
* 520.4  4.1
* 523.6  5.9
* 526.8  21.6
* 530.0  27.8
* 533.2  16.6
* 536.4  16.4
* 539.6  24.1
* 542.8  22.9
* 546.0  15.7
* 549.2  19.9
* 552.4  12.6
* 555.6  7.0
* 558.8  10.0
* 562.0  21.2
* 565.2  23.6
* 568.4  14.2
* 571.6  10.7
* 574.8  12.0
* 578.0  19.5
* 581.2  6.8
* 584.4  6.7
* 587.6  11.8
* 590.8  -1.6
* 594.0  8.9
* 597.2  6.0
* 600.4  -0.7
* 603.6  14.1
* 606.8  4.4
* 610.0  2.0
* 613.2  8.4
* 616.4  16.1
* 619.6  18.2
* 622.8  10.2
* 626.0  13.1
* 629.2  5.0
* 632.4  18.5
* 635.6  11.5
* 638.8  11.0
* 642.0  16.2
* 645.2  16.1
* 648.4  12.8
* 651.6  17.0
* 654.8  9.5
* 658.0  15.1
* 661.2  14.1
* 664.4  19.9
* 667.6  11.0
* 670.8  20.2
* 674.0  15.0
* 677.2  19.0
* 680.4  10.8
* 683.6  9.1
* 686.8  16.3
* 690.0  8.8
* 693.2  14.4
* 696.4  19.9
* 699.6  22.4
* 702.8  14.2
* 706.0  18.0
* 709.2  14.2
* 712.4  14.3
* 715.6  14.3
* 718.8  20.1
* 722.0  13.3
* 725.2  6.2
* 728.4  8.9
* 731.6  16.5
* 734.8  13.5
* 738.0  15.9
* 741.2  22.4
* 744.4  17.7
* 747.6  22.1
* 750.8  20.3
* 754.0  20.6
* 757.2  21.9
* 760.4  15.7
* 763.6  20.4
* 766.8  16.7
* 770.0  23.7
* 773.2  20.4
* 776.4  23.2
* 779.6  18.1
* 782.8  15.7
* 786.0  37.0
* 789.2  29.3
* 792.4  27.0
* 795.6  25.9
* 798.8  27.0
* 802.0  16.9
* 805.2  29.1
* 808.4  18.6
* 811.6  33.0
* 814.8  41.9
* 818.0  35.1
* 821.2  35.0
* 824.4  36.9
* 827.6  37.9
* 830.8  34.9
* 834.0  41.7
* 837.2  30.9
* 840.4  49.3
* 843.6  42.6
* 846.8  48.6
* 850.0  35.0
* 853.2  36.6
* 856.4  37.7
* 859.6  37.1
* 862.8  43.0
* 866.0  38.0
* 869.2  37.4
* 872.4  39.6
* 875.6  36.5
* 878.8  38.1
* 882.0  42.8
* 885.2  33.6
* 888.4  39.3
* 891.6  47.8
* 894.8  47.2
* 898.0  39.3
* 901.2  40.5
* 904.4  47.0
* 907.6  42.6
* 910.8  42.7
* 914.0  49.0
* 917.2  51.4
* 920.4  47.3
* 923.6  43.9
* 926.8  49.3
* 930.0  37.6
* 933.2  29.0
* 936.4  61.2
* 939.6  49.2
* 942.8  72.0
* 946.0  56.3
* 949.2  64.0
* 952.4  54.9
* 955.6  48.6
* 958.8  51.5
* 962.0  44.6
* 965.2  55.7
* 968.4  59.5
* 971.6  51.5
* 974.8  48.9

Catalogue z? 1.04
